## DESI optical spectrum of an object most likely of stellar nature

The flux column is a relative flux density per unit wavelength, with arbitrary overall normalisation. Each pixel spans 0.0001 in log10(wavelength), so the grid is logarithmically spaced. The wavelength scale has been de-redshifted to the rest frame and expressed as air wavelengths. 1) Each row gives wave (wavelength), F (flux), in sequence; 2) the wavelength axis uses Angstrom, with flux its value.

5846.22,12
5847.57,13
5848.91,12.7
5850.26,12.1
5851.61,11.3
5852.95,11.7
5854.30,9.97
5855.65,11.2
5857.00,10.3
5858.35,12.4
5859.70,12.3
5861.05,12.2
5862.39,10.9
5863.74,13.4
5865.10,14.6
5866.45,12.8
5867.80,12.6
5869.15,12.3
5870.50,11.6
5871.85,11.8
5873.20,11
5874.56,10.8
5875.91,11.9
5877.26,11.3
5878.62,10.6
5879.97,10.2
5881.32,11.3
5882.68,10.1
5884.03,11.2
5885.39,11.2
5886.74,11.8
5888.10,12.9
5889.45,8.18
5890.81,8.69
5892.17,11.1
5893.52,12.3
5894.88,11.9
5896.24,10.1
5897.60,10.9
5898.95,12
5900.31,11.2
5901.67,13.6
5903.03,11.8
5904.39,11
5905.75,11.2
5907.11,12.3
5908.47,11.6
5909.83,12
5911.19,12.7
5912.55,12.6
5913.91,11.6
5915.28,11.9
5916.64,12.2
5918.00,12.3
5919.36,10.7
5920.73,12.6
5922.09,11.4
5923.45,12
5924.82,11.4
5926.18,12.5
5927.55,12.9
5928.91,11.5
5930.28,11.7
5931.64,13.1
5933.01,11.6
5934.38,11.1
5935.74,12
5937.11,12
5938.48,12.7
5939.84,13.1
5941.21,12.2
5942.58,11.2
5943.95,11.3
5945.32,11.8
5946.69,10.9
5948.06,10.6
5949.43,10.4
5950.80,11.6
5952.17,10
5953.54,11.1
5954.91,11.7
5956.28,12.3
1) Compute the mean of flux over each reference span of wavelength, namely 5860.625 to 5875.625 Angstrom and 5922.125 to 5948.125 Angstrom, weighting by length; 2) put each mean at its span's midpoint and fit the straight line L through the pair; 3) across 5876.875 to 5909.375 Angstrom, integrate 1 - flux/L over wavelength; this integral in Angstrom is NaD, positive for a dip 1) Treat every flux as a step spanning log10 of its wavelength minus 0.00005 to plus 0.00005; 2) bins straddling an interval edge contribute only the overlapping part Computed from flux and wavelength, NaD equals 2.4 Angstrom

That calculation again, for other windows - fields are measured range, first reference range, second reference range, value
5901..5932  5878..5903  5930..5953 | -1.8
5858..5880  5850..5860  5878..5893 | -1.8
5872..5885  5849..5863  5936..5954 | 0.6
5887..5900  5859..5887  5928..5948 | 0.9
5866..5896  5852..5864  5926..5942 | 1.3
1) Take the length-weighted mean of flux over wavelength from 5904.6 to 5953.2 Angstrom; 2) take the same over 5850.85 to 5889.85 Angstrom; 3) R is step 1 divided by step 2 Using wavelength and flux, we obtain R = 1.02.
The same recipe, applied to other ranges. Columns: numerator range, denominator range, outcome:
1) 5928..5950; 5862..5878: 0.97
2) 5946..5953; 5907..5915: 0.88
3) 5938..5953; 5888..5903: 1.03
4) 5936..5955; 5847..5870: 0.95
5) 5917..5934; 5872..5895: 1.09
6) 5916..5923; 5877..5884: 1.11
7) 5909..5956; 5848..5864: 1.01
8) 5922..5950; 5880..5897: 1.08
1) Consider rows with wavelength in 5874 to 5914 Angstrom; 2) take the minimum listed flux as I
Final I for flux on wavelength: 8.18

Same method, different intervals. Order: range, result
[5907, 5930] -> 10.7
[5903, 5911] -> 11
